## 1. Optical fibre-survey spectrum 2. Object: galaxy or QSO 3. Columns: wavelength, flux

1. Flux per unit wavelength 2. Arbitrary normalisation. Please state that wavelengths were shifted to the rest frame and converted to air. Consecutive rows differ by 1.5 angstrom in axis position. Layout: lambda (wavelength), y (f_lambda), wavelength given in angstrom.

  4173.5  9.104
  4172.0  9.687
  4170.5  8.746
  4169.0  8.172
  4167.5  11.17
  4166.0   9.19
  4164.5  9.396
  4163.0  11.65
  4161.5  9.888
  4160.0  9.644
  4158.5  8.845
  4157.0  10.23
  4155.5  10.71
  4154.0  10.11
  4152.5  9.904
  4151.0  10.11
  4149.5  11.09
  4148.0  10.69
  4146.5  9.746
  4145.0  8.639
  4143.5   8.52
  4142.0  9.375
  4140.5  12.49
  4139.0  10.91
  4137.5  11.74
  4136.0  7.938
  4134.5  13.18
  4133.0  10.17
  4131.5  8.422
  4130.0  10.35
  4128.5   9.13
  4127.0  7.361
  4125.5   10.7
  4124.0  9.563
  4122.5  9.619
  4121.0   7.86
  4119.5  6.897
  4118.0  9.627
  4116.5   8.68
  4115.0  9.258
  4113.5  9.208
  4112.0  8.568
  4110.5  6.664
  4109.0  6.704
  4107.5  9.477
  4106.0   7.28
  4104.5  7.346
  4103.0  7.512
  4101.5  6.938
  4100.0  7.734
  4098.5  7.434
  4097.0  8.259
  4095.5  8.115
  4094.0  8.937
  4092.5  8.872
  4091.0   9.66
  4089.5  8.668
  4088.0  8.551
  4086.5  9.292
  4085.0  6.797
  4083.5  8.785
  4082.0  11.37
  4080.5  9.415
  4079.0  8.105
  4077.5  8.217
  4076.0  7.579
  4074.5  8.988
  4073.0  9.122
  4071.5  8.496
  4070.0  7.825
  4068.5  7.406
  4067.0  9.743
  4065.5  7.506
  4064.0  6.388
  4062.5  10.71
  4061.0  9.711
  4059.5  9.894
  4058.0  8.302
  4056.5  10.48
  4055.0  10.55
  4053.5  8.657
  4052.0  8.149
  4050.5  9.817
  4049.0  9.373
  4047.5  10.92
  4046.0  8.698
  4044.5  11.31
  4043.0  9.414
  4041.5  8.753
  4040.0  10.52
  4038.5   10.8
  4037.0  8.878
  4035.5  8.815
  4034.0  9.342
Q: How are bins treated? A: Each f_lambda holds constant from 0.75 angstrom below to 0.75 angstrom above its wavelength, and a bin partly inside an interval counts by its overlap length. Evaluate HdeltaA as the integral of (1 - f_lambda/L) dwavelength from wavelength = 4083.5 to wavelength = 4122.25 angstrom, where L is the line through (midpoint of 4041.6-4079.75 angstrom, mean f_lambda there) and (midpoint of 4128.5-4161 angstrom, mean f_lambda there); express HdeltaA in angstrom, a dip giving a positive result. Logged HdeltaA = 5.5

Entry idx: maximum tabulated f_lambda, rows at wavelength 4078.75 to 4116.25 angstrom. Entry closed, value 11.37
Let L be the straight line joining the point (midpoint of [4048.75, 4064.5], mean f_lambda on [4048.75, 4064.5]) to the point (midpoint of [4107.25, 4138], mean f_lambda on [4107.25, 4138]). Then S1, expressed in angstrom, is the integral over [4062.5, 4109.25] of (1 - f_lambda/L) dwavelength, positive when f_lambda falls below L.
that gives 4.5 angstrom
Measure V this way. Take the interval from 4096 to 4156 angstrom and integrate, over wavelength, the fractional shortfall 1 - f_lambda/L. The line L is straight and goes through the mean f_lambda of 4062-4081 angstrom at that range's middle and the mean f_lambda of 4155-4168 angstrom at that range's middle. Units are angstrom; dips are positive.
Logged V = 1.8 angstrom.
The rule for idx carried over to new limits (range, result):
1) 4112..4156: 13.18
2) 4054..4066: 10.71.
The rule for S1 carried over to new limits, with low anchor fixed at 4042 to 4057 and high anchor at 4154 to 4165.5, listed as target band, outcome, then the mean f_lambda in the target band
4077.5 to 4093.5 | 1.5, 8.92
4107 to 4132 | 3.1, 8.71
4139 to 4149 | 0.0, 10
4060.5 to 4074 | 1.7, 8.53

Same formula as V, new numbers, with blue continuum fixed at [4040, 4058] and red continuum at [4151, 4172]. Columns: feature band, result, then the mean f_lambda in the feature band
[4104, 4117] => 2.14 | 8.14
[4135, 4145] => -0.34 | 10.1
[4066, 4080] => 1.85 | 8.39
